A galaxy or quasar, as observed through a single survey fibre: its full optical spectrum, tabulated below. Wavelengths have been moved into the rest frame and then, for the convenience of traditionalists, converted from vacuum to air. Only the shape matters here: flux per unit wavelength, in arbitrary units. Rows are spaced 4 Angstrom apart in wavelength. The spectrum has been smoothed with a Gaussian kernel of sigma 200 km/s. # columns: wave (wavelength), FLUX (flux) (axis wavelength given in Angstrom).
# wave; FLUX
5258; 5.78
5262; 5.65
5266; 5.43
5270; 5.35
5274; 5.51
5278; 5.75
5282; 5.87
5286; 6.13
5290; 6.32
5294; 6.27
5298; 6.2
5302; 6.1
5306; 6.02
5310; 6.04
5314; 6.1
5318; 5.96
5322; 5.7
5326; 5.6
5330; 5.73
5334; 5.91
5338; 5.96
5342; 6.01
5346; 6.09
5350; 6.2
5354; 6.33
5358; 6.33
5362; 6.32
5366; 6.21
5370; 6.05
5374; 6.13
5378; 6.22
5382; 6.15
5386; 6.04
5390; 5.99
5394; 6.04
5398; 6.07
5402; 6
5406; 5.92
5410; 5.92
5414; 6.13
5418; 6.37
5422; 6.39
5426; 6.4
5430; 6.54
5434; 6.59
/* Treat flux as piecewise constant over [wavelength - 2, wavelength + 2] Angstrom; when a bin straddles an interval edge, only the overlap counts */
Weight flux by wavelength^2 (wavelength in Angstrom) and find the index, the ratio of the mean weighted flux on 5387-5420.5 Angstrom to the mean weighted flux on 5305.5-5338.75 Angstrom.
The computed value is 1.06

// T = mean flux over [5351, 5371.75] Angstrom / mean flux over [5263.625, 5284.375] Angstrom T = 1.12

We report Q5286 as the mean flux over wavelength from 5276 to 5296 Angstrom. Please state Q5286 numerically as 6.07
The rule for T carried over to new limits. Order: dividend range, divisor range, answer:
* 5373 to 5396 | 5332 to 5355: 1.00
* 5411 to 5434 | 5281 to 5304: 1.03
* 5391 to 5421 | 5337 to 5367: 0.98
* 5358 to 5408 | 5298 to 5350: 1.03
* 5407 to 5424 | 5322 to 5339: 1.07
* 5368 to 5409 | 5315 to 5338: 1.04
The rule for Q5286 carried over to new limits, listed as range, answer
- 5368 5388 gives 6.12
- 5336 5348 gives 6.02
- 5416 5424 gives 6.38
